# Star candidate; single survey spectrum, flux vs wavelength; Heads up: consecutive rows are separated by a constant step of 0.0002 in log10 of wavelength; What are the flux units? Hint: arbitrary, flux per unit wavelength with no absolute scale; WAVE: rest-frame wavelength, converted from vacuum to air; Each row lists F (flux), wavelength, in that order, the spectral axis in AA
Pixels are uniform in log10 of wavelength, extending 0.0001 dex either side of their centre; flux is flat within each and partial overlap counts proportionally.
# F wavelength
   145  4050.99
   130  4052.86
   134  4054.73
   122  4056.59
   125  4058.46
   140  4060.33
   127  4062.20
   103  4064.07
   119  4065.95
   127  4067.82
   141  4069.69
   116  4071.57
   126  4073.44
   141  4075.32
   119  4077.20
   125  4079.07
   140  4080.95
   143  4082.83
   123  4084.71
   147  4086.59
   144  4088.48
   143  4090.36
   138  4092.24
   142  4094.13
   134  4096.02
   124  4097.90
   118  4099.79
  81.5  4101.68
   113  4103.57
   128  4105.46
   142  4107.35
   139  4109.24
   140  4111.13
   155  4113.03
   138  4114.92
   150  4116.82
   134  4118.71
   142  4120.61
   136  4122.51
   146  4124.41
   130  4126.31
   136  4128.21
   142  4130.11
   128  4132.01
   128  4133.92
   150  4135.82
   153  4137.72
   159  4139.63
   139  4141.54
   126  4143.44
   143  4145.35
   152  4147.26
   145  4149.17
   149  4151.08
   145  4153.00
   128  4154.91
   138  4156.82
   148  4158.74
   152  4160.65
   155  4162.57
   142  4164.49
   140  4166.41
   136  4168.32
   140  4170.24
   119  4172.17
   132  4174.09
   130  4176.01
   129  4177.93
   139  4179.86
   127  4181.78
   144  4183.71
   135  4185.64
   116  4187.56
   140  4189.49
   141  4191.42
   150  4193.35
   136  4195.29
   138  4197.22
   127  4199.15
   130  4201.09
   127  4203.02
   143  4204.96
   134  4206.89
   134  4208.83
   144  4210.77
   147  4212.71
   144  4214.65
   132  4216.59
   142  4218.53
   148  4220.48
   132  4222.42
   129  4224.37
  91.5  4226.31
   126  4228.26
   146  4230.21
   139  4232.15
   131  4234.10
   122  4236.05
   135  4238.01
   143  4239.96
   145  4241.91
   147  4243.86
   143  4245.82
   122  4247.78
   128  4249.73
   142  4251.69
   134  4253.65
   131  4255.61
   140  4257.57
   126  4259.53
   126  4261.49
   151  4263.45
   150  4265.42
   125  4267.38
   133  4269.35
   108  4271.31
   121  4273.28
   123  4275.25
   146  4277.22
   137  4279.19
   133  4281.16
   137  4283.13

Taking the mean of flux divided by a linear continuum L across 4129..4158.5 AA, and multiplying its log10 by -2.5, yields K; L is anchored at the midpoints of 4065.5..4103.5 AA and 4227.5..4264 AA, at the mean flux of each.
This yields -0.08 mag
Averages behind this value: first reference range 129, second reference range 136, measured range 142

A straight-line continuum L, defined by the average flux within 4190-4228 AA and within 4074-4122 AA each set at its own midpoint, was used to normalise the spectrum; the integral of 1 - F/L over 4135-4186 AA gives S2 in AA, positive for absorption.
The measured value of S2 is -2.3 AA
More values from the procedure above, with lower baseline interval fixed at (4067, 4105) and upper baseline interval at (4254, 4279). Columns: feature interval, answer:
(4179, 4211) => -1.11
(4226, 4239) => 0.23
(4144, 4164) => -2.27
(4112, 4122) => -1.06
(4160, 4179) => -0.99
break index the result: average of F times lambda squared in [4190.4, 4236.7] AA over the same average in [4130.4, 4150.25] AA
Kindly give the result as 0.98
